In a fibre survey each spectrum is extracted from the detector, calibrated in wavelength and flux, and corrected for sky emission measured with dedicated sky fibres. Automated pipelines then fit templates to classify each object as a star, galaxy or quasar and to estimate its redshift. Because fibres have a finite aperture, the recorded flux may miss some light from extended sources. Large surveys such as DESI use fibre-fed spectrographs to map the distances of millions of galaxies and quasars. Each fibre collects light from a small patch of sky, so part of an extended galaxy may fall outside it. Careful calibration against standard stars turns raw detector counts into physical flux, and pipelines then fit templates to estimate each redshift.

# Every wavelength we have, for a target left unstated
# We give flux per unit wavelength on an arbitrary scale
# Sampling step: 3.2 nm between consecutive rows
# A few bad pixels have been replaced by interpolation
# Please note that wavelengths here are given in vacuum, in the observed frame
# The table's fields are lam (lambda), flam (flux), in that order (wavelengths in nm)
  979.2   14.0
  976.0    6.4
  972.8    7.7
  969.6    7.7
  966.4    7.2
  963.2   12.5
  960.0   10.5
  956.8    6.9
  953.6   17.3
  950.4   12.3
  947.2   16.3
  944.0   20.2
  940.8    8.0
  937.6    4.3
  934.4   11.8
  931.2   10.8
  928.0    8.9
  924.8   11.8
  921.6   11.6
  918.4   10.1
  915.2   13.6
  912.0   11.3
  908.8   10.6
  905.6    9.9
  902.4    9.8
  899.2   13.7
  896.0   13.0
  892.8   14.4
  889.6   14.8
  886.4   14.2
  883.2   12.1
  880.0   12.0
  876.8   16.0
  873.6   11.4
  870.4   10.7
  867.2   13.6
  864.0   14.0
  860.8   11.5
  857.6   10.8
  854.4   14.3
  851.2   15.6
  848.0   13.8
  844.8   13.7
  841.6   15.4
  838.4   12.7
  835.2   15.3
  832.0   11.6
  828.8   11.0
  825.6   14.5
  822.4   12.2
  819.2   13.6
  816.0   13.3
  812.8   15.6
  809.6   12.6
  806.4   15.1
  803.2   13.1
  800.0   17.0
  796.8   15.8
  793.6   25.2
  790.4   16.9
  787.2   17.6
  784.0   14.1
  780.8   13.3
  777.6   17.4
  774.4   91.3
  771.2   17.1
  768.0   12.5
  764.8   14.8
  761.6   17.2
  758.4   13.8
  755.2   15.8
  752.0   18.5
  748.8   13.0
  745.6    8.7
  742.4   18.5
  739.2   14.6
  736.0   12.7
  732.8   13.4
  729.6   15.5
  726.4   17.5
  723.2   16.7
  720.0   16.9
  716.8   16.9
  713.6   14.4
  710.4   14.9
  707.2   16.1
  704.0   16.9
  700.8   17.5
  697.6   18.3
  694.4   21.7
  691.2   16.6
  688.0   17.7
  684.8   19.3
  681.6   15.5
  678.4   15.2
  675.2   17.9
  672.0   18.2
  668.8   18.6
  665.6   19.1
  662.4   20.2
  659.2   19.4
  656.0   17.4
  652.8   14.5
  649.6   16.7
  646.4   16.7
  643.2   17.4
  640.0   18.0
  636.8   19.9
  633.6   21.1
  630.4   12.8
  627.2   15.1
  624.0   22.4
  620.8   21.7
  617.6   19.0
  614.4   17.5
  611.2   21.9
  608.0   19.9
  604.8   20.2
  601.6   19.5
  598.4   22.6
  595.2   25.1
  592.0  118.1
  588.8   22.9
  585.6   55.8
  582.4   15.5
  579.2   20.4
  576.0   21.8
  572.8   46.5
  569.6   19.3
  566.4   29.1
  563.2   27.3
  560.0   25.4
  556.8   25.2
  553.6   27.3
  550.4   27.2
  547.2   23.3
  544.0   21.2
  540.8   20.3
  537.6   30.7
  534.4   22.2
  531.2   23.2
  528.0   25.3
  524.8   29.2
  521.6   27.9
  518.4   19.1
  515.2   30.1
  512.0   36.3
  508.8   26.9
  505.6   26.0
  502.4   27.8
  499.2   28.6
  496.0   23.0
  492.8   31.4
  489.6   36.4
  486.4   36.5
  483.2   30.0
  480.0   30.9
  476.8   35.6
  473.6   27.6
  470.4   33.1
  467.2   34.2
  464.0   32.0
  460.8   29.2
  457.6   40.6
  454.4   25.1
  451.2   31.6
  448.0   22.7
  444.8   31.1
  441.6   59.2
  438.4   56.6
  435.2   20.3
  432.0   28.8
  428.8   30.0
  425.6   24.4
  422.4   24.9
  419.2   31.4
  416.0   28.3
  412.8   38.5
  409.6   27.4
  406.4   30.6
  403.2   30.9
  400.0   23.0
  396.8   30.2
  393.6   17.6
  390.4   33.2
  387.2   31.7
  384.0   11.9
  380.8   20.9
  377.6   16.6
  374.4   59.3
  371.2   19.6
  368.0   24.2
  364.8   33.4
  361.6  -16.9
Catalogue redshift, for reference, 0.18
